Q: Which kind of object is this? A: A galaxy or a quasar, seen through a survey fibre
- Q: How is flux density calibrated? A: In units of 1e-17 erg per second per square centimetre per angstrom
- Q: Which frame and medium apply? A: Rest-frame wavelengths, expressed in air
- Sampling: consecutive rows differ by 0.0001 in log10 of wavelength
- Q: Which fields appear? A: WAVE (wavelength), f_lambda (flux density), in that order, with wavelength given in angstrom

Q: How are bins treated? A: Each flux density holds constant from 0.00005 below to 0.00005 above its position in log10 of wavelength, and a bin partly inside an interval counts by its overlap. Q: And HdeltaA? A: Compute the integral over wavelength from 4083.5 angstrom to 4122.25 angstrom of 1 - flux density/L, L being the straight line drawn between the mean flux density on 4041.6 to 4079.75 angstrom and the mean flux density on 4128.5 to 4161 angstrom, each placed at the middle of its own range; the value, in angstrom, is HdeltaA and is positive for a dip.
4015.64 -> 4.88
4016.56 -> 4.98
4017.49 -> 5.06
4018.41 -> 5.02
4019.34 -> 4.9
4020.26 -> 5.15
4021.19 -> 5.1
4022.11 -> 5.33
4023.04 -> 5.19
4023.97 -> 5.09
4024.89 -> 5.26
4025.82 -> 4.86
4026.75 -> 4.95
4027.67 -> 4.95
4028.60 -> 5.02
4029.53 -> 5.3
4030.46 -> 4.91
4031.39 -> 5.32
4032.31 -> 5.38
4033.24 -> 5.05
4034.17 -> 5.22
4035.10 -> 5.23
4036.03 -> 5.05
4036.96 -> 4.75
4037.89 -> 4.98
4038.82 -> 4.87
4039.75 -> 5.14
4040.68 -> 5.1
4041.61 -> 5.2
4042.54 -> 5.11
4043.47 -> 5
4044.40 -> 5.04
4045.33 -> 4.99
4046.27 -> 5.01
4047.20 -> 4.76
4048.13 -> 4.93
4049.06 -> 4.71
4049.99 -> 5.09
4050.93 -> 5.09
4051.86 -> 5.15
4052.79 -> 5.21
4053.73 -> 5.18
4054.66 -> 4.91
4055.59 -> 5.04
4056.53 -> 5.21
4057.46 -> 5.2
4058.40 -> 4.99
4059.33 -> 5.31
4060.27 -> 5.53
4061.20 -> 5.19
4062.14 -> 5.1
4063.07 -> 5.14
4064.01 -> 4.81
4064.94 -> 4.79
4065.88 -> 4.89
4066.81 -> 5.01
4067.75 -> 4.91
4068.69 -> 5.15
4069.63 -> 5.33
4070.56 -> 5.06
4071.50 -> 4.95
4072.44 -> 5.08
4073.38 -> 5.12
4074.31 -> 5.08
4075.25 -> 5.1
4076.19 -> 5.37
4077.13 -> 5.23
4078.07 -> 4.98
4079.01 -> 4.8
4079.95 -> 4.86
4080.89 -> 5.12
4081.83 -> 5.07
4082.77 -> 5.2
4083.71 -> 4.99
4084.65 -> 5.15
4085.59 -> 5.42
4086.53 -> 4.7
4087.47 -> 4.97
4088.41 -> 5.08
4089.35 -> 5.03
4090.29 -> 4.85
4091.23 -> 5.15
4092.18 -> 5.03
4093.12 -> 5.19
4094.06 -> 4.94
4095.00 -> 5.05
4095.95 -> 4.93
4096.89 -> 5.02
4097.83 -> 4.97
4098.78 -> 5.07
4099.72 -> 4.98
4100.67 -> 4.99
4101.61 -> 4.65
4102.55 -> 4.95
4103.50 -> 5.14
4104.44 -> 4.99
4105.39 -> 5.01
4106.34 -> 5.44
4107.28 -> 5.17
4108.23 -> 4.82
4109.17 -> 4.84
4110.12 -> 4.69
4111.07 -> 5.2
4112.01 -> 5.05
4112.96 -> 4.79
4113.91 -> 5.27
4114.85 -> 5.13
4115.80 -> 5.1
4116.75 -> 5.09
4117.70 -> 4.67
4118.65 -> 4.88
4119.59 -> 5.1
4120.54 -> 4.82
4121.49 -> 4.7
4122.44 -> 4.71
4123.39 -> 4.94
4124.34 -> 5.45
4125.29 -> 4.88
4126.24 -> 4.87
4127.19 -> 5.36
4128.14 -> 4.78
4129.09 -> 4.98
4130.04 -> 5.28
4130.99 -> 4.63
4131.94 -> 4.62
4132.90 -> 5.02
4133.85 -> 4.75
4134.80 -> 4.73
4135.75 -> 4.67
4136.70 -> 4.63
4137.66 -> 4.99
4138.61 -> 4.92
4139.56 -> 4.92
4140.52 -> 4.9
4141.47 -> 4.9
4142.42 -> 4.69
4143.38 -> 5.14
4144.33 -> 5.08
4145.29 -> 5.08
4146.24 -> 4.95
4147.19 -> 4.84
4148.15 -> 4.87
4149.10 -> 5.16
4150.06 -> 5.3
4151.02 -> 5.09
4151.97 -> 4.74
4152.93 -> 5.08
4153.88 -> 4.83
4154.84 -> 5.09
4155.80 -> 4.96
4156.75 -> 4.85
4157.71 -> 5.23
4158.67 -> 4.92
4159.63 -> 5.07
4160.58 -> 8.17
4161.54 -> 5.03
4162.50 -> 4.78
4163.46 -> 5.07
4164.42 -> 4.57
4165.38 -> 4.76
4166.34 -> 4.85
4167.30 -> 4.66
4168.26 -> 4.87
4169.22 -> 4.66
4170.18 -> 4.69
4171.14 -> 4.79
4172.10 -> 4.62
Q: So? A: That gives 0.36 angstrom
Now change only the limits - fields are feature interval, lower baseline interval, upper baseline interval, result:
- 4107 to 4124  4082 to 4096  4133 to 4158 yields 0.2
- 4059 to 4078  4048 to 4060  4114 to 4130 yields -0.1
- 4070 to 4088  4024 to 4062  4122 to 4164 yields 0.0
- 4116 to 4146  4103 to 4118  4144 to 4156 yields 0.6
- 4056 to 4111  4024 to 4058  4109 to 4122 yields -0.5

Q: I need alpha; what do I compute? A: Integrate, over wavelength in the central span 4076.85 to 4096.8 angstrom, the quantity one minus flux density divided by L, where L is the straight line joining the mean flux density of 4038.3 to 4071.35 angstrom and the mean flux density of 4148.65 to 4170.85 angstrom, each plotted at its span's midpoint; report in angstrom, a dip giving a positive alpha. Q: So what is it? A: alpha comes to 0.1 angstrom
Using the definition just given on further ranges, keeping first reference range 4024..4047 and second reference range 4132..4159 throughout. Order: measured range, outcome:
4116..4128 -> 0.02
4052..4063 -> -0.28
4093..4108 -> -0.10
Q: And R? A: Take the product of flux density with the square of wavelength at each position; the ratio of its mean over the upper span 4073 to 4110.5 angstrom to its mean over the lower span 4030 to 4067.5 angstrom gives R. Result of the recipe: 1.01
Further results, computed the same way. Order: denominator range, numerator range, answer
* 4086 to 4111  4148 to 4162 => 1.08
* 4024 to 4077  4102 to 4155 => 1.02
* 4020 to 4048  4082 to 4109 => 1.02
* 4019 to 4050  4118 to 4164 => 1.04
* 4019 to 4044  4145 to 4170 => 1.06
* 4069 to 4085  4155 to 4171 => 1.04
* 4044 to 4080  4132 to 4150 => 1.01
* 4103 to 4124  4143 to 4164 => 1.05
